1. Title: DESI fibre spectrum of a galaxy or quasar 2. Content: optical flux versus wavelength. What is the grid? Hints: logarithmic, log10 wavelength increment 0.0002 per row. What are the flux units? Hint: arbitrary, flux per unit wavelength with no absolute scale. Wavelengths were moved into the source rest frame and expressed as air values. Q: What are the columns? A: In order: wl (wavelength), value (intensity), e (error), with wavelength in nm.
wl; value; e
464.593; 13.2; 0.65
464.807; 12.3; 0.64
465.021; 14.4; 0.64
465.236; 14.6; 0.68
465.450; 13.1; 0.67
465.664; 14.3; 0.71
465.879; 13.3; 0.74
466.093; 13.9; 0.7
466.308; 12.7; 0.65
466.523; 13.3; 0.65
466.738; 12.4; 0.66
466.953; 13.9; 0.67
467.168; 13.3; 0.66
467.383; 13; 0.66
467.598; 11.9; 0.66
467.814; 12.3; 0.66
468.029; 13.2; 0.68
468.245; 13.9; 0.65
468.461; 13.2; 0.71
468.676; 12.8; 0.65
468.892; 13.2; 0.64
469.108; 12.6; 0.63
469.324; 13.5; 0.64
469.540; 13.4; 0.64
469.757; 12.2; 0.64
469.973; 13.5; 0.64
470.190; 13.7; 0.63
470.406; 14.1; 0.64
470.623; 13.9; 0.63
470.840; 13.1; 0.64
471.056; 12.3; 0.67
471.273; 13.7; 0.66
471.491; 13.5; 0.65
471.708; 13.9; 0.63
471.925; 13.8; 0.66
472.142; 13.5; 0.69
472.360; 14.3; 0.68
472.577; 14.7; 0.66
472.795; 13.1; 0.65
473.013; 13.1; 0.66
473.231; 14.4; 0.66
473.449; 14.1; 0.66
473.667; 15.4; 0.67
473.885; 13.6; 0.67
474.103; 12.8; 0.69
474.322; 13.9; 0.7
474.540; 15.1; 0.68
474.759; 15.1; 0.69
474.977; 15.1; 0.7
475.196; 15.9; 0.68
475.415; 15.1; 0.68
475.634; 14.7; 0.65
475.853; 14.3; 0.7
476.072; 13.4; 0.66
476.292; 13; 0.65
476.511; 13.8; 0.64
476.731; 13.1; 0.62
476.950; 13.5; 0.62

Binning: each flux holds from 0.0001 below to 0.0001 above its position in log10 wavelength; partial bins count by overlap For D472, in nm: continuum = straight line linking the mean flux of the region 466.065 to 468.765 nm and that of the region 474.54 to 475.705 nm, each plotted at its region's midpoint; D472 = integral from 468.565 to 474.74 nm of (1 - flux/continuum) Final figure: 0.252 nm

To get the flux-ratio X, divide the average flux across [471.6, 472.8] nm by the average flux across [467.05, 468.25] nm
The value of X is 1.09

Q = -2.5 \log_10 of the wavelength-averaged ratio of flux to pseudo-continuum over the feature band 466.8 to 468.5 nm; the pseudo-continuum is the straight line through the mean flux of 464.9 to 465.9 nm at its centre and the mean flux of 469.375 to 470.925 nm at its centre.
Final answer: 0.052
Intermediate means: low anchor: 14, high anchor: 13.4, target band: 13.1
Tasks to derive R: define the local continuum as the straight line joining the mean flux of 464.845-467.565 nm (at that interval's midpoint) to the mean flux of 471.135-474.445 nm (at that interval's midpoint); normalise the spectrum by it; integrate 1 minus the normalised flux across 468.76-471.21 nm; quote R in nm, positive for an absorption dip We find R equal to 0.08 nm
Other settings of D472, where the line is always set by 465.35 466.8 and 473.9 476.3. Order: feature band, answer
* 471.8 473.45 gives 0.030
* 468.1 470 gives 0.076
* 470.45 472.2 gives 0.060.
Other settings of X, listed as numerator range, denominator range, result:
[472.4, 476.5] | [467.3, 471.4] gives 1.09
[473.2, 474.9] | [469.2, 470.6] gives 1.07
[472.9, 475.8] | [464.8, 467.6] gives 1.08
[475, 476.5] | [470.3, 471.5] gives 1.07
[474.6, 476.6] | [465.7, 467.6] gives 1.10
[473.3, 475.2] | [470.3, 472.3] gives 1.07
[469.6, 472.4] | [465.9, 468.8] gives 1.03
